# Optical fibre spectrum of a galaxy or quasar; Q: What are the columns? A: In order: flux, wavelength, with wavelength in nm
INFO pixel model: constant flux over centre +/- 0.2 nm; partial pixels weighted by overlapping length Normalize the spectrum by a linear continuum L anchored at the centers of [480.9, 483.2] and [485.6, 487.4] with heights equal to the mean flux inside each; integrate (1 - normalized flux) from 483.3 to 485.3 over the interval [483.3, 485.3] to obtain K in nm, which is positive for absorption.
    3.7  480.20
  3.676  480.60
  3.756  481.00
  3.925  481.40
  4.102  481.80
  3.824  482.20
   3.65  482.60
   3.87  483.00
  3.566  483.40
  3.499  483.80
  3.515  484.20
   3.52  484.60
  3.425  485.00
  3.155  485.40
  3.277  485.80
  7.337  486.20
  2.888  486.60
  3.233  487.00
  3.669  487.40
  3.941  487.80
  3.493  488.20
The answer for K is 0.25 nm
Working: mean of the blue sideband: 3.86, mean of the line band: 3.48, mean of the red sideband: 4.13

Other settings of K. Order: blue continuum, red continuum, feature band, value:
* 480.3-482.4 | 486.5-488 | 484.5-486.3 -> -0.21 nm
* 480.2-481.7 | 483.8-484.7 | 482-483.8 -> -0.04 nm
